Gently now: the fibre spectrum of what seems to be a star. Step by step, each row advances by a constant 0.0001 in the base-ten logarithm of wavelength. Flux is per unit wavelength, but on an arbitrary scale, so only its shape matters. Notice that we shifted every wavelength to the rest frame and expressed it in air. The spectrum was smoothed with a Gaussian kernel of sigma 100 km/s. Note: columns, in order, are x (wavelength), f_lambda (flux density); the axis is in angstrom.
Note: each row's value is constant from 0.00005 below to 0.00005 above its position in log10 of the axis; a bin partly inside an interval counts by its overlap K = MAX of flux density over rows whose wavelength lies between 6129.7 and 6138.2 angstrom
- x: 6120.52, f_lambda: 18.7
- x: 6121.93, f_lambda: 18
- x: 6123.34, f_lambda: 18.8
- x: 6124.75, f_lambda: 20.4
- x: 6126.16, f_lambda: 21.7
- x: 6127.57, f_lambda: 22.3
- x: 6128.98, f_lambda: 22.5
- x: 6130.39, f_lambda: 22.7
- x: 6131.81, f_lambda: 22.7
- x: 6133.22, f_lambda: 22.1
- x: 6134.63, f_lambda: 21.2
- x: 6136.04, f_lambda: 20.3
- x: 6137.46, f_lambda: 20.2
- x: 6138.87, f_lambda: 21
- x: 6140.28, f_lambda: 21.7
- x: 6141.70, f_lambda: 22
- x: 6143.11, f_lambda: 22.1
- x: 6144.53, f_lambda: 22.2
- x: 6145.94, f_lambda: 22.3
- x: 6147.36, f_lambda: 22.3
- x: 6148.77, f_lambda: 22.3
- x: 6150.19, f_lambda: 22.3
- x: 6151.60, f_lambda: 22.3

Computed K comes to 22.7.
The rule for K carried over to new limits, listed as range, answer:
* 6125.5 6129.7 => 22.5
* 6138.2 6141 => 21.7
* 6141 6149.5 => 22.3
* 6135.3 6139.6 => 21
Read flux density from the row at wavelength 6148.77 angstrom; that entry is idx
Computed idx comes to 22.3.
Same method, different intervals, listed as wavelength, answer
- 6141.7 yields 22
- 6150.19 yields 22.3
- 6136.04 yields 20.3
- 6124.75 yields 20.4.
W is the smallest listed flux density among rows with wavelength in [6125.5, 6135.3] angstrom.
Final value 21.2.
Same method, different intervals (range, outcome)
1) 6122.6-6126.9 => 18.8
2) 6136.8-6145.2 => 20.2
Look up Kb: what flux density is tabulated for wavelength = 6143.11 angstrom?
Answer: 22.1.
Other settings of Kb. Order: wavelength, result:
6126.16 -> 21.7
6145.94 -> 22.3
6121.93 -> 18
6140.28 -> 21.7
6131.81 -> 22.7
